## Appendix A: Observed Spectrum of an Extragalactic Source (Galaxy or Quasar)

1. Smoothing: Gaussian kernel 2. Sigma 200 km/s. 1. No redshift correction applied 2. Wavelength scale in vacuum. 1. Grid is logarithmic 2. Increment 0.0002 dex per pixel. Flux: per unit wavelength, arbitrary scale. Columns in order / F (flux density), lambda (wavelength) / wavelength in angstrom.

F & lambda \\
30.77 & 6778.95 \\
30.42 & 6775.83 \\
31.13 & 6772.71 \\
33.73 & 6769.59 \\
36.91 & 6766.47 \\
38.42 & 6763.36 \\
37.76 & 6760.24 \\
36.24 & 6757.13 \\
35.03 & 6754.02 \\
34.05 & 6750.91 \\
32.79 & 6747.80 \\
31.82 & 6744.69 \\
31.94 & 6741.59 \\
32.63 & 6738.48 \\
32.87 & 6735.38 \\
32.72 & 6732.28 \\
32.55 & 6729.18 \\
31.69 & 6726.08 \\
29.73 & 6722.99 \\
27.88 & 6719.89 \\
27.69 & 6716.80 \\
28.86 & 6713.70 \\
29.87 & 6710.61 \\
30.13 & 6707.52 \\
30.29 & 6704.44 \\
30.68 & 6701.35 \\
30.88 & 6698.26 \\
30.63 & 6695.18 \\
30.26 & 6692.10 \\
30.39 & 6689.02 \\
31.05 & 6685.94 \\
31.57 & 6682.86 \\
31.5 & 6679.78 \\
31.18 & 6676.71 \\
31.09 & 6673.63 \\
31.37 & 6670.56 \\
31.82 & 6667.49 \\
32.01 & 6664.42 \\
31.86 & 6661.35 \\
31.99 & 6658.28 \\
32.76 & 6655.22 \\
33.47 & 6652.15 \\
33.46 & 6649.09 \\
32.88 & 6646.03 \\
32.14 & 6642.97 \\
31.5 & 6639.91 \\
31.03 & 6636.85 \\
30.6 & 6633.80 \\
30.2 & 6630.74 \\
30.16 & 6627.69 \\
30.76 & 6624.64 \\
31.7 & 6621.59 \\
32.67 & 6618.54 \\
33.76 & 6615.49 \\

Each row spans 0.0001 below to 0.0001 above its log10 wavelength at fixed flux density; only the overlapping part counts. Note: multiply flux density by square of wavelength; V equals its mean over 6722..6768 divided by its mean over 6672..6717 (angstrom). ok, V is 1.1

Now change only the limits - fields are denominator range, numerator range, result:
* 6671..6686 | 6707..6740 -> 0.99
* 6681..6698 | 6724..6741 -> 1.06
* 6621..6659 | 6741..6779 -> 1.11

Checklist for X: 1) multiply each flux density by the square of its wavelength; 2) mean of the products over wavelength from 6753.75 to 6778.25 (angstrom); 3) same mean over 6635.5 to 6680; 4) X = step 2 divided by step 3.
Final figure 1.12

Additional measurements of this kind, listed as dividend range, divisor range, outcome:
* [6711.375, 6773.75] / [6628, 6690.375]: 1.06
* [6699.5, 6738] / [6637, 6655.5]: 0.96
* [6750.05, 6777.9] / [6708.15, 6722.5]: 1.23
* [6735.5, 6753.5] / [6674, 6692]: 1.08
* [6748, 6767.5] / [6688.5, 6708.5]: 1.21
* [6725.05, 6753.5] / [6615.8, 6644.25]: 1.08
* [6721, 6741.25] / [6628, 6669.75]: 1.03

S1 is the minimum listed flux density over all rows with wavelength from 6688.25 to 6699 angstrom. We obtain 30.26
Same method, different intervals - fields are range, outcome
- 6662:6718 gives 27.69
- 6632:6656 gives 30.6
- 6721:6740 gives 29.73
